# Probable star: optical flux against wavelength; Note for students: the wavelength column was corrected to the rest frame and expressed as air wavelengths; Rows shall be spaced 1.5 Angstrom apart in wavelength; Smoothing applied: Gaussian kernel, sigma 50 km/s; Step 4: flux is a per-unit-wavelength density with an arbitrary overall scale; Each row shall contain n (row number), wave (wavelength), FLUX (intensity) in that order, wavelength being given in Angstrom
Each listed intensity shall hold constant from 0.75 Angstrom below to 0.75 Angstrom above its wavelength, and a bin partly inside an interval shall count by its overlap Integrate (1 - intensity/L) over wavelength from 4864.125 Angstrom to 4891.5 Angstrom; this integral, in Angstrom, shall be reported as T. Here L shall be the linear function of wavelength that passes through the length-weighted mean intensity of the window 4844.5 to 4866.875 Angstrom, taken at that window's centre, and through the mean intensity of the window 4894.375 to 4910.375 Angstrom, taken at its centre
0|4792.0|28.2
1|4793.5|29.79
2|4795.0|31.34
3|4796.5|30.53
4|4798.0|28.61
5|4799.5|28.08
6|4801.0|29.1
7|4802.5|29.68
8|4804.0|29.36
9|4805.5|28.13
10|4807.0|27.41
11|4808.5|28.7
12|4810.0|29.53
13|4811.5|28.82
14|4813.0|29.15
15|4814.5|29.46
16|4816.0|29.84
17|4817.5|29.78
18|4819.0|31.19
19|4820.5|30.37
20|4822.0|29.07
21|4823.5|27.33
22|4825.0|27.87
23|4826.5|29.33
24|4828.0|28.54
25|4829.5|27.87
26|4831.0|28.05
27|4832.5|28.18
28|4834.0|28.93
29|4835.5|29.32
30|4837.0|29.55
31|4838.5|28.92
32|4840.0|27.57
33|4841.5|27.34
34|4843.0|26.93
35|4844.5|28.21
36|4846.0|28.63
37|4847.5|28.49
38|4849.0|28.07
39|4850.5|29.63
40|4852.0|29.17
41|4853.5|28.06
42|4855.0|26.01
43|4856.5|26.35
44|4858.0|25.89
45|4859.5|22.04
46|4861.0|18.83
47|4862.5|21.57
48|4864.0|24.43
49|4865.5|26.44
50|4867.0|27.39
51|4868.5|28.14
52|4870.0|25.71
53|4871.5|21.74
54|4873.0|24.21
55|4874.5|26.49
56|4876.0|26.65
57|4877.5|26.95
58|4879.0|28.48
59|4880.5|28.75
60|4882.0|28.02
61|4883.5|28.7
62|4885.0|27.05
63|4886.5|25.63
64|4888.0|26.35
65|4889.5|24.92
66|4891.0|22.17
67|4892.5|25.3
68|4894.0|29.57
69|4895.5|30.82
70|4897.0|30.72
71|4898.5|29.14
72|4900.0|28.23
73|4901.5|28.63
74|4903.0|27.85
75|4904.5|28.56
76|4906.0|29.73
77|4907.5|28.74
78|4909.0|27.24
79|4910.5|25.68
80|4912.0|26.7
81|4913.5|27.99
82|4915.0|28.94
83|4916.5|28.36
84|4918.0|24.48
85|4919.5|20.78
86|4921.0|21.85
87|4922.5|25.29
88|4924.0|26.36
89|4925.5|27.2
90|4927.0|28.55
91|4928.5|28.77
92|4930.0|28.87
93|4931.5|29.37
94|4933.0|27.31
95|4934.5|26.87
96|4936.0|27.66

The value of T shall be 1.1 Angstrom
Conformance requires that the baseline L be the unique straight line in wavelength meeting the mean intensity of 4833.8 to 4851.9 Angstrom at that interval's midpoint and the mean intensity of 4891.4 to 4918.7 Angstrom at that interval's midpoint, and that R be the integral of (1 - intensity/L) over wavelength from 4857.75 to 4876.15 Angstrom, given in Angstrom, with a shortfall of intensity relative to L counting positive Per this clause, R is 2.5 Angstrom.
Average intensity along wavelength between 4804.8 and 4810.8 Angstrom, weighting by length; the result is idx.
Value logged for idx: 28.4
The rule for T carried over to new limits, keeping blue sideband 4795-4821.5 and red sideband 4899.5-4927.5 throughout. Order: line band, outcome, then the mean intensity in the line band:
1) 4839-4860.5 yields 0.86 Angstrom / 27.2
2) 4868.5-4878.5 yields 0.80 Angstrom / 25.6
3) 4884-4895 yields 0.56 Angstrom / 26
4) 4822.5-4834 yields 0.25 Angstrom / 28.2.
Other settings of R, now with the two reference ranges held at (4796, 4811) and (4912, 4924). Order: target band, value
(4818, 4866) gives 0.5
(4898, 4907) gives -0.9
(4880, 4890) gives -0.2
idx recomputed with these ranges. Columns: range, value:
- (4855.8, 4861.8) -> 23.2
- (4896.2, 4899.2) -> 30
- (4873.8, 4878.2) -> 26.7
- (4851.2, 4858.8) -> 27.1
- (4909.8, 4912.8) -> 26.2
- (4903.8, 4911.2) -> 28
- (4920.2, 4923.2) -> 23.5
